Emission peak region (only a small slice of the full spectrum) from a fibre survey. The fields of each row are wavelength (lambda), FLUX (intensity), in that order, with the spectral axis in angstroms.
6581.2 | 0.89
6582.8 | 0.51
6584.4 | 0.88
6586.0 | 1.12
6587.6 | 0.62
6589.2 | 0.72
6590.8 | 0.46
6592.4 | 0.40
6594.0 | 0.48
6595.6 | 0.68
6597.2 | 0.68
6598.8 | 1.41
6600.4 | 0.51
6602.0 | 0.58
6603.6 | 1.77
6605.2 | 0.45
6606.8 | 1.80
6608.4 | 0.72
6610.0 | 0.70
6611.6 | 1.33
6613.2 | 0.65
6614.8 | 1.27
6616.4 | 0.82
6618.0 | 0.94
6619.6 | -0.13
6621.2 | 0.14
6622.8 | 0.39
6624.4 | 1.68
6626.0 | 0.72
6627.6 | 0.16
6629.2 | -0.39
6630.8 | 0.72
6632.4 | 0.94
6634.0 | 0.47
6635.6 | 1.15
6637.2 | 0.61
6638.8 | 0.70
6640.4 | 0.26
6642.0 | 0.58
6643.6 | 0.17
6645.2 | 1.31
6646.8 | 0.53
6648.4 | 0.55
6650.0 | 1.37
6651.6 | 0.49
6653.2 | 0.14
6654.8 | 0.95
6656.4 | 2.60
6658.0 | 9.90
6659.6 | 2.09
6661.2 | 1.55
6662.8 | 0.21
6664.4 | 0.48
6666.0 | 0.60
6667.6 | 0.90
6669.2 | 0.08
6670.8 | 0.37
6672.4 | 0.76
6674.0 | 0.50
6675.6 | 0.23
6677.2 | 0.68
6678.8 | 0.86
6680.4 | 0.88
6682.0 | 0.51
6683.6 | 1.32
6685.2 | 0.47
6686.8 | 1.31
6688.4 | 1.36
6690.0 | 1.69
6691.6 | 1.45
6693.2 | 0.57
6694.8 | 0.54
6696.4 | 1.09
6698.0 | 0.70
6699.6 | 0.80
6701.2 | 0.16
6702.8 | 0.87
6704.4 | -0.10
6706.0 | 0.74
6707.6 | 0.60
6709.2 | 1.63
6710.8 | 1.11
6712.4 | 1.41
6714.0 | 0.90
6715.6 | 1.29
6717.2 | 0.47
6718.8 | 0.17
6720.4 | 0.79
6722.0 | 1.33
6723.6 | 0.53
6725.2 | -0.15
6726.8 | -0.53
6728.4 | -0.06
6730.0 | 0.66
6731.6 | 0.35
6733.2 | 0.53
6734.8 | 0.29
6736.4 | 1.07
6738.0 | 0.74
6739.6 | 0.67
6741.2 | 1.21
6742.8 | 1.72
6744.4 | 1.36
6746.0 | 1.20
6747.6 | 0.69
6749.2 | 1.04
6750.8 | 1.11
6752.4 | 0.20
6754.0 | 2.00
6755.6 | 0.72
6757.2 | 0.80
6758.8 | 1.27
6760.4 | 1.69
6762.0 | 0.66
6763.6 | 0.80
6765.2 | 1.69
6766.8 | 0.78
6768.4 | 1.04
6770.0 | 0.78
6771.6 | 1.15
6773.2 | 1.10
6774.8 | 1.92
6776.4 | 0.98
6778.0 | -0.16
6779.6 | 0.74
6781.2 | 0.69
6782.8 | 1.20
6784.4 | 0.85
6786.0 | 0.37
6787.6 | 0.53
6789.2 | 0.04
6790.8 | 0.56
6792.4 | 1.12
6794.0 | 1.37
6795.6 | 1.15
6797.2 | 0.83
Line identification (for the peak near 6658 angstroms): H-alpha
